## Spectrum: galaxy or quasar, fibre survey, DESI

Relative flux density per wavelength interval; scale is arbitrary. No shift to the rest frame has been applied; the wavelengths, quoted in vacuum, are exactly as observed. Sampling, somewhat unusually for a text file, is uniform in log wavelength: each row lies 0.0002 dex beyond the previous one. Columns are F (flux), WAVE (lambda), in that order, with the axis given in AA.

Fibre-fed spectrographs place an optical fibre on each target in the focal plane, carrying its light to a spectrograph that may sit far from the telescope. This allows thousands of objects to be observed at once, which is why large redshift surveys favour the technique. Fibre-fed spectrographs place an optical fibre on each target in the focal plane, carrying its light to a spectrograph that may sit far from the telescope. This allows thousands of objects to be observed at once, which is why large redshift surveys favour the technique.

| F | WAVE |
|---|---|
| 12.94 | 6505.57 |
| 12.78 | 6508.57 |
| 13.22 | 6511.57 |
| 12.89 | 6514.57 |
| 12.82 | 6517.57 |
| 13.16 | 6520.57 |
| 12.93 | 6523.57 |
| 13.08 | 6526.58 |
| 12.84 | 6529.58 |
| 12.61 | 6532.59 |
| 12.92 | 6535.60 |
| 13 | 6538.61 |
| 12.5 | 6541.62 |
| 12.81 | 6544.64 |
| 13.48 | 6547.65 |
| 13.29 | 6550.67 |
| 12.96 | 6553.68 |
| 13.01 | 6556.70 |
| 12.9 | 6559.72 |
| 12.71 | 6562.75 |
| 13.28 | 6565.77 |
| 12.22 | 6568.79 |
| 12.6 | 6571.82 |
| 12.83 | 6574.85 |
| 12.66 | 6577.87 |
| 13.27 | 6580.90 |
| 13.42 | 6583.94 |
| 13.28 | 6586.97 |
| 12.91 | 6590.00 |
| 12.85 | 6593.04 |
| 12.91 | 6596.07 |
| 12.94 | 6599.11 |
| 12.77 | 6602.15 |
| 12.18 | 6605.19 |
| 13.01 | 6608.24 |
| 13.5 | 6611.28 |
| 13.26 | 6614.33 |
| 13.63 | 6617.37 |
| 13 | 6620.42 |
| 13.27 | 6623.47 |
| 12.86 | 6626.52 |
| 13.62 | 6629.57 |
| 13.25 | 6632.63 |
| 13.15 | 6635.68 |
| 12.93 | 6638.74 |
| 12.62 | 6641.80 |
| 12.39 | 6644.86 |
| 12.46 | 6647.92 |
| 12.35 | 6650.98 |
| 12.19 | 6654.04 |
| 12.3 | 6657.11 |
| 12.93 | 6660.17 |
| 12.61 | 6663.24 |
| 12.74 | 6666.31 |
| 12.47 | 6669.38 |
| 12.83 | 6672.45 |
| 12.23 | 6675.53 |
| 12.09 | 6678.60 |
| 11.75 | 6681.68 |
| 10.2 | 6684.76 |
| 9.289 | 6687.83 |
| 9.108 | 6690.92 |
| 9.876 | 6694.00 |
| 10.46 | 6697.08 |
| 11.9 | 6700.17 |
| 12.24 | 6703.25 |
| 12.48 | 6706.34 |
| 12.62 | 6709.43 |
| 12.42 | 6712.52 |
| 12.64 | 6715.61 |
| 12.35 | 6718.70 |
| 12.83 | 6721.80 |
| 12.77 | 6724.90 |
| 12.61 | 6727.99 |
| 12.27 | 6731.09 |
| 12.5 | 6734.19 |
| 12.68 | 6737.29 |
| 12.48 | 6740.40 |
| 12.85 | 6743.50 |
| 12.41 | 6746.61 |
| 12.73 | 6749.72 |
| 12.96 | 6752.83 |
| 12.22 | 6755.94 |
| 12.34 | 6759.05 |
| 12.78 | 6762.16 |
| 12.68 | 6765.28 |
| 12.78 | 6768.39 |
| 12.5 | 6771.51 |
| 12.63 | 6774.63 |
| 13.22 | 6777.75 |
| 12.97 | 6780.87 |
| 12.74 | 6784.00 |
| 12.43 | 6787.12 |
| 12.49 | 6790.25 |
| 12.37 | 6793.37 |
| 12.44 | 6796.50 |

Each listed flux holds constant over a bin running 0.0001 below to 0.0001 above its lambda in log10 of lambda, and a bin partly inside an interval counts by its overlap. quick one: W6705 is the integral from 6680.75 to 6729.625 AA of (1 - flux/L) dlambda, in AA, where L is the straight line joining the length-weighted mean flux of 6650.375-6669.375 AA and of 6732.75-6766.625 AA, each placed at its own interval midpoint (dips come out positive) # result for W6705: 3.8 AA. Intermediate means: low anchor 12.5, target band 11.6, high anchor 12.6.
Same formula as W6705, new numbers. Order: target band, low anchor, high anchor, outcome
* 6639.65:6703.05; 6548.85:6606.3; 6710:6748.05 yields 4.69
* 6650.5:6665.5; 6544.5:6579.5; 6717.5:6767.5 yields 0.28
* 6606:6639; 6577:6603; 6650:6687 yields -1.44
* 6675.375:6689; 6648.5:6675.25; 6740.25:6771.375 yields 1.64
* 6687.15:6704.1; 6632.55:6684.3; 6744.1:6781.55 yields 2.81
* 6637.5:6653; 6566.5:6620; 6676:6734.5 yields -0.19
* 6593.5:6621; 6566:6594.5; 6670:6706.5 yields -1.19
